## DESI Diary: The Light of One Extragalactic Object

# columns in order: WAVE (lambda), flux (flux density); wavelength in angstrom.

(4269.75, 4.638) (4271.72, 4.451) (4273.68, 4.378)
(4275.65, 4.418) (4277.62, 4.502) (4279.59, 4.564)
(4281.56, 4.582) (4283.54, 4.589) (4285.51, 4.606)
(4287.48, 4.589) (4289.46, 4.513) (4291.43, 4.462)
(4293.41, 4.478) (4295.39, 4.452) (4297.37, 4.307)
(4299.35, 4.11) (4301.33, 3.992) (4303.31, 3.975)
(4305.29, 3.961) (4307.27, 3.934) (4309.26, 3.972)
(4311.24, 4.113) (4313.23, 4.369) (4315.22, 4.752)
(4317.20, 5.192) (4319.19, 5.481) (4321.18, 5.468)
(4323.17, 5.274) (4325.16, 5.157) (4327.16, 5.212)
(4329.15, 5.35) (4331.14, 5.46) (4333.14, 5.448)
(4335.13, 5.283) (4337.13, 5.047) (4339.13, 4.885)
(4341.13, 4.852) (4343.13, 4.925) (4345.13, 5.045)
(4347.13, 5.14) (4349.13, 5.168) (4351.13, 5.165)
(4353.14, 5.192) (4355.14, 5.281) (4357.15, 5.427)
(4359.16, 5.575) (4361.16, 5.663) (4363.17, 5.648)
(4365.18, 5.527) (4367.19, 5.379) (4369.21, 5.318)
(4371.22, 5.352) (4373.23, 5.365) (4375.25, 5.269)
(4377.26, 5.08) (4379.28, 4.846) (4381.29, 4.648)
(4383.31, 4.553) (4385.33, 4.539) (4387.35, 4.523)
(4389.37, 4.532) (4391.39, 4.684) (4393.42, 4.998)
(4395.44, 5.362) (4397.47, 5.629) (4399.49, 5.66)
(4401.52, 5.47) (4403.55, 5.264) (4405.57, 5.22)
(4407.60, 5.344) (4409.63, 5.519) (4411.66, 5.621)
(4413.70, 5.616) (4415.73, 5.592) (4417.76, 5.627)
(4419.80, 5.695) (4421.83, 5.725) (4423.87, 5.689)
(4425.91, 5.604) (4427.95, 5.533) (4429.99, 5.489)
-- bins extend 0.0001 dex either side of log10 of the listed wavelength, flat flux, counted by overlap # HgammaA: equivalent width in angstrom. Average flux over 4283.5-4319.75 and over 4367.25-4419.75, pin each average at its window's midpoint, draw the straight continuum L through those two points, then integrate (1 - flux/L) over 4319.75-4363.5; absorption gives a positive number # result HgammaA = -4.7 angstrom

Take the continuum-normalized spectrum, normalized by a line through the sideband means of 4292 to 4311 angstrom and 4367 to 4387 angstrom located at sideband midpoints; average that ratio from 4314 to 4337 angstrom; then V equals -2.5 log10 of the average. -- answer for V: -0.19 mag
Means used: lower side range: 4.14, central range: 5.26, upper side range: 5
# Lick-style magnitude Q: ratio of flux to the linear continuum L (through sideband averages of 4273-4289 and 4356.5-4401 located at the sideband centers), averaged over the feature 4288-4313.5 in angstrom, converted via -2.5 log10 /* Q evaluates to 0.11 mag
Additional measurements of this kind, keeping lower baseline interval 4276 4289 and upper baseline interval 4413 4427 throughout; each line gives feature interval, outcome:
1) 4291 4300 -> 0.07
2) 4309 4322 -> 0.01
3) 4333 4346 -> -0.01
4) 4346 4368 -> -0.05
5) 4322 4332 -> -0.08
